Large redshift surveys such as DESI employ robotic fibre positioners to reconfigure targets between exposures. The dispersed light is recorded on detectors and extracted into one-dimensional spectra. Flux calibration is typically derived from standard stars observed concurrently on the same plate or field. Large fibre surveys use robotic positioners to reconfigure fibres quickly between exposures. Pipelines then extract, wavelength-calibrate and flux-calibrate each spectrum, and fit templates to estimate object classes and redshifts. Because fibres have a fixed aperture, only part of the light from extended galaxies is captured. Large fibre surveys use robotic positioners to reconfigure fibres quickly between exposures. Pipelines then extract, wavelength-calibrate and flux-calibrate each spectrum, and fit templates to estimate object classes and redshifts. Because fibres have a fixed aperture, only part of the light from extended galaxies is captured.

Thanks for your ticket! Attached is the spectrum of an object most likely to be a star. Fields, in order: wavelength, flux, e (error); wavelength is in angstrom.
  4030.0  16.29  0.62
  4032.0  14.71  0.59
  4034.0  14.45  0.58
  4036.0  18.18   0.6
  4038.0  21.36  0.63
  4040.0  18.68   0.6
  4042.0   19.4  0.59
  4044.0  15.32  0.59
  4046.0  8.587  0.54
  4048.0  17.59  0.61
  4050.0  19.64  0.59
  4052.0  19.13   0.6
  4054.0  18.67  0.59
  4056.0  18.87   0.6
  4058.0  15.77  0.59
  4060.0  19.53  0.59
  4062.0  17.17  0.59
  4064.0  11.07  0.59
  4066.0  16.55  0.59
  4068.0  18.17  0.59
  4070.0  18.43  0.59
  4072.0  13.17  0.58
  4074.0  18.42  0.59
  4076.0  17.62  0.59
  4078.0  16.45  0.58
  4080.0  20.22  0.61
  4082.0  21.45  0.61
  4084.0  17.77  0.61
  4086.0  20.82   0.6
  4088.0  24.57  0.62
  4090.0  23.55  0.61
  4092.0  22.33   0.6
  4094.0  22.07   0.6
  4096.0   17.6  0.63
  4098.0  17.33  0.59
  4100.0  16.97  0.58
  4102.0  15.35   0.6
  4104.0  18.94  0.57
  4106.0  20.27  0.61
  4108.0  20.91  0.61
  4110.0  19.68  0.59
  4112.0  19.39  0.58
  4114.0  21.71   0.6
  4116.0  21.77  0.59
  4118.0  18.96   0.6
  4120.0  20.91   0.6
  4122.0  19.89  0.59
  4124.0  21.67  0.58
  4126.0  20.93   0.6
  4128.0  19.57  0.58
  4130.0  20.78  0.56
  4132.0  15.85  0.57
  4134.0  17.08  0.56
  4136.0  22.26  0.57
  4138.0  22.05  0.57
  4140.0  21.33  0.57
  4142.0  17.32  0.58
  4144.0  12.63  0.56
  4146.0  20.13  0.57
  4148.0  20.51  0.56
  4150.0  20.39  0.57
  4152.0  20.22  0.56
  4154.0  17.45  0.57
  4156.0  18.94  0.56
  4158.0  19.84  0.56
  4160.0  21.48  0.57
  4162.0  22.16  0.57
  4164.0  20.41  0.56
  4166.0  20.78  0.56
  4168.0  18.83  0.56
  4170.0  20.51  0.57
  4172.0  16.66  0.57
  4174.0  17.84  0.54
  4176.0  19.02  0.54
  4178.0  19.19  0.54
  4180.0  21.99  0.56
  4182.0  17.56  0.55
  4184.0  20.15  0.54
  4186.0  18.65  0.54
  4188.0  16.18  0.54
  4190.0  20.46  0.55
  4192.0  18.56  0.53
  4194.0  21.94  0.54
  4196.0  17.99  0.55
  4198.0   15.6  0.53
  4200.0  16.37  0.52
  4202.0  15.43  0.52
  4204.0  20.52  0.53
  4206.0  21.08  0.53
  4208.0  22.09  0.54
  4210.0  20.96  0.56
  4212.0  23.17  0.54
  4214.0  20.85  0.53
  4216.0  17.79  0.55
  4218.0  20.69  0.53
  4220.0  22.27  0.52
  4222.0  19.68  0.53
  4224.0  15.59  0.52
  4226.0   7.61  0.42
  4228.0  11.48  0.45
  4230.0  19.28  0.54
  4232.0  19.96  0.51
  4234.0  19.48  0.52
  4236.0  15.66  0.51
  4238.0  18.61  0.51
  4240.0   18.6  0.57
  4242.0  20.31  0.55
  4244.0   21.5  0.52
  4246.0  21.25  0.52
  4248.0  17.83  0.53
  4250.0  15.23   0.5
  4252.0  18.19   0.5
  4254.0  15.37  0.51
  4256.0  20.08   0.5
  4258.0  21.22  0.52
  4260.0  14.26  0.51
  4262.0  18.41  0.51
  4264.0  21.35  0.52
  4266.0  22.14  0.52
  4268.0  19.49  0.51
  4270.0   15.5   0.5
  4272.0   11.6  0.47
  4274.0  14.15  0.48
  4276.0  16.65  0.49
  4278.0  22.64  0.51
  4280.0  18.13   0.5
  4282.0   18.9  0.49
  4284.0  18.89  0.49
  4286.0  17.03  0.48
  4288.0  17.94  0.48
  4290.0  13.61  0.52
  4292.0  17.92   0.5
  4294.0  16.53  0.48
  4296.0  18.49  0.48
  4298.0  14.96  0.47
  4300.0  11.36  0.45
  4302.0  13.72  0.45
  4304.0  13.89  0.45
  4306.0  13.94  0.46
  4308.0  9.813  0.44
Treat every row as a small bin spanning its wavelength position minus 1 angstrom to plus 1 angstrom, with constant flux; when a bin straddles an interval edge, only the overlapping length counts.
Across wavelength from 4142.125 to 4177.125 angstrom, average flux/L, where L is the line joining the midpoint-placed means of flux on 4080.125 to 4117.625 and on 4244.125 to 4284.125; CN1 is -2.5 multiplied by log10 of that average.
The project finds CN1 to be 0.01 mag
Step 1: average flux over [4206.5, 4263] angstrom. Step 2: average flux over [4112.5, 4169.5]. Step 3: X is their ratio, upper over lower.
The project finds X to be 0.93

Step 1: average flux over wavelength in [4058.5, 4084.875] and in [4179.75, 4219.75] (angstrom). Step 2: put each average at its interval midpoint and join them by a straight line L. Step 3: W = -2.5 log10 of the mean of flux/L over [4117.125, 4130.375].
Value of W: -0.124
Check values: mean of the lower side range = 17.4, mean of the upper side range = 19.4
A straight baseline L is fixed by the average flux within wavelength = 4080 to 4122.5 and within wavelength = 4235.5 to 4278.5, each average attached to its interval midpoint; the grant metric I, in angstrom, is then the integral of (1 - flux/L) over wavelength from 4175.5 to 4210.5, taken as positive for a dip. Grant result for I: -0.2 angstrom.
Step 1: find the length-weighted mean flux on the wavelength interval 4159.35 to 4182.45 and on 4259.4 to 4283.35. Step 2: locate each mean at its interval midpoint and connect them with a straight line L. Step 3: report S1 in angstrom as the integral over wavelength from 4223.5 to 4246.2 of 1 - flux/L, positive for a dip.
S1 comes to 1.42 angstrom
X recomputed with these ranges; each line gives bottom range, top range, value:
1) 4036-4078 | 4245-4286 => 1.05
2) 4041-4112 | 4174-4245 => 1.02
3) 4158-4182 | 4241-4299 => 0.90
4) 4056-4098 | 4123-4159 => 1.04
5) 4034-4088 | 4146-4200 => 1.09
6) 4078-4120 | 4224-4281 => 0.88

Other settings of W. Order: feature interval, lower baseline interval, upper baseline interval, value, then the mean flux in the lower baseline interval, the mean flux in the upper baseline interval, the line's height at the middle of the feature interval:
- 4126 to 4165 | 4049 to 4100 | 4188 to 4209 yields -0.04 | 18.6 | 18.9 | 18.8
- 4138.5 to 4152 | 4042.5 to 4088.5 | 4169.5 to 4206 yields -0.04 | 17.6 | 18.6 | 18.3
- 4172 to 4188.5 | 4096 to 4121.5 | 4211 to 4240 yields -0.01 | 19.3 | 18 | 18.5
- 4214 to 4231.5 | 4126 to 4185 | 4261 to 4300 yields 0.08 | 19.4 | 17.4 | 18.4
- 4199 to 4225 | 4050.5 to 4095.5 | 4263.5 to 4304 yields -0.13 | 18.7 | 16.9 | 17.5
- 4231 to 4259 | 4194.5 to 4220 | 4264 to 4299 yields -0.02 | 19.5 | 17.4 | 18.5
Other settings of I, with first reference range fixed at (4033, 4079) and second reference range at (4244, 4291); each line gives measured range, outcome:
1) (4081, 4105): -3.76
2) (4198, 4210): -0.89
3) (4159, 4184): -3.15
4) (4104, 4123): -3.33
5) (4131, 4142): -1.34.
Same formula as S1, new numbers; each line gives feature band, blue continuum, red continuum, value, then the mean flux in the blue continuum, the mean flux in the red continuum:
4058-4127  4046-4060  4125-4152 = -2.5 angstrom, 17.7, 19.3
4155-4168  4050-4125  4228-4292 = -1.3 angstrom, 19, 18.1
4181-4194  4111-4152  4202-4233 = 0.2 angstrom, 19.8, 18.8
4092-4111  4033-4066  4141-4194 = -1.0 angstrom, 17.1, 19.2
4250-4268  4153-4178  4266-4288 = -0.9 angstrom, 19.5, 17.5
